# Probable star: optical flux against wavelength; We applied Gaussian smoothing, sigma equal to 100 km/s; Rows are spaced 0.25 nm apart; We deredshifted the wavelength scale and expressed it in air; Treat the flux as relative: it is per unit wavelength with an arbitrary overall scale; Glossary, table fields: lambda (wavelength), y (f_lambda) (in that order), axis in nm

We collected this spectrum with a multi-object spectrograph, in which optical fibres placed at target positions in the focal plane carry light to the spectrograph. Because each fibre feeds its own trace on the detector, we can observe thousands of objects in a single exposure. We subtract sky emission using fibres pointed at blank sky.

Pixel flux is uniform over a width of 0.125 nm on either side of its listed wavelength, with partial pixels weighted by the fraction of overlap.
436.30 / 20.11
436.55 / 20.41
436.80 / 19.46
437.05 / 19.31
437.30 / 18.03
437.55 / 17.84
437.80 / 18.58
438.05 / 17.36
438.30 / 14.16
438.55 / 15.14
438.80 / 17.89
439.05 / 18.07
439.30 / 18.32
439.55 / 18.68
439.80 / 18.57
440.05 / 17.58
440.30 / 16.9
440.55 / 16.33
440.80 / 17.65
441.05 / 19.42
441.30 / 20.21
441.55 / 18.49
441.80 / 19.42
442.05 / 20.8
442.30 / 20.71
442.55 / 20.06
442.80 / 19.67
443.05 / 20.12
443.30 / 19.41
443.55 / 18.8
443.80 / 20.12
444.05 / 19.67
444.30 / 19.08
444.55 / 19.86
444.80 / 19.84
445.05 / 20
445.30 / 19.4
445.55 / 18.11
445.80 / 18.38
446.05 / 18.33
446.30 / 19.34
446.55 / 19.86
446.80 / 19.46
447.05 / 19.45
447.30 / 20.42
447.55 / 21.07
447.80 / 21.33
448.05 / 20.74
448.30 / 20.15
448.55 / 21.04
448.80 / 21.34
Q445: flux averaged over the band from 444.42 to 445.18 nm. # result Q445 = 19.9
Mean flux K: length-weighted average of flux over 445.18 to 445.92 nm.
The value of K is 18.6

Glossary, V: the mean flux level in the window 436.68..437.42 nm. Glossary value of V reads 18.9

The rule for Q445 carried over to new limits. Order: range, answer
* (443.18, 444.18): 19.5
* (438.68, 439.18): 18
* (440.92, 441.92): 19.4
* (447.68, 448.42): 20.7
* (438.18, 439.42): 16.7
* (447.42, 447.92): 21.2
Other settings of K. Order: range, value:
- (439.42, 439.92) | 18.6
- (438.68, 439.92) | 18.3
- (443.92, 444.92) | 19.6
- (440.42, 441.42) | 18.4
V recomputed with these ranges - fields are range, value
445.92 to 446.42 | 18.8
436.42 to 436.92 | 19.9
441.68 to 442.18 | 20.1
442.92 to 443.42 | 19.8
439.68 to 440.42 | 17.7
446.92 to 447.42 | 19.9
